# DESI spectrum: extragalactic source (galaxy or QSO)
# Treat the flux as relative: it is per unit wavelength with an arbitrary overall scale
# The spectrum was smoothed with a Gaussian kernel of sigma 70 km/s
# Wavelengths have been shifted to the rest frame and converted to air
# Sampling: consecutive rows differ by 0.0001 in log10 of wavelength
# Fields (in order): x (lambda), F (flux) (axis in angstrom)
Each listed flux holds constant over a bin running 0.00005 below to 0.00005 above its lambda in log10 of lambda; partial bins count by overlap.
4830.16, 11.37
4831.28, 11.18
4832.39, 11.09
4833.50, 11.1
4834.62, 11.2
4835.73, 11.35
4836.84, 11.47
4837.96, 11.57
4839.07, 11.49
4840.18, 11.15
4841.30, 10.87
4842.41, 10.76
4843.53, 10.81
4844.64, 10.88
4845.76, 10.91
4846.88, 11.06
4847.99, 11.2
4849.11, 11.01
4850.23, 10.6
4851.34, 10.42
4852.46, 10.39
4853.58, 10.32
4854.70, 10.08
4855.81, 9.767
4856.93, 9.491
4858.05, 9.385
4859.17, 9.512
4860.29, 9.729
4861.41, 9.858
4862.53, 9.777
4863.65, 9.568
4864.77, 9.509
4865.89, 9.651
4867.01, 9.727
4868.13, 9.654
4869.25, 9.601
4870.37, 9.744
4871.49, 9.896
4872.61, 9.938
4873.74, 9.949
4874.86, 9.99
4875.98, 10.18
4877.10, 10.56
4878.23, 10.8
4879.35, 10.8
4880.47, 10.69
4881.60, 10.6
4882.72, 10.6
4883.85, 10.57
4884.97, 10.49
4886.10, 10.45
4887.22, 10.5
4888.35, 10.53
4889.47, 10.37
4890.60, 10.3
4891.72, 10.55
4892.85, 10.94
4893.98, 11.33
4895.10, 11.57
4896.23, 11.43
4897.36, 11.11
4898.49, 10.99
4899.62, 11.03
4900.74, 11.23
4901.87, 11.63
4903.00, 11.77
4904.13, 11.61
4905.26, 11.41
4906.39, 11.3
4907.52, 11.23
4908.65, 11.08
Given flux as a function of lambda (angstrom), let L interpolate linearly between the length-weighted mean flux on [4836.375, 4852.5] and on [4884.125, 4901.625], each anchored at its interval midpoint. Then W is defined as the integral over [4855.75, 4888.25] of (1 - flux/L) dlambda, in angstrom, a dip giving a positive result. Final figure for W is 2.60 angstrom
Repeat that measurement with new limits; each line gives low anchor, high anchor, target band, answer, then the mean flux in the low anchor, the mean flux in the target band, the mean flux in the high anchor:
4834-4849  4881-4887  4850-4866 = 1.52 angstrom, 11.1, 9.86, 10.5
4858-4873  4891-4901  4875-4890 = -0.07 angstrom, 9.69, 10.5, 11.1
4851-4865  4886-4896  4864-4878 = 0.43 angstrom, 9.82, 9.88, 10.8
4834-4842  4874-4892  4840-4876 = 2.60 angstrom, 11.3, 10.2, 10.5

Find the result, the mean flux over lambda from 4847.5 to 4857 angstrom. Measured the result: 10.4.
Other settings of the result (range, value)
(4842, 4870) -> 10.1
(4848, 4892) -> 10.2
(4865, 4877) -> 9.86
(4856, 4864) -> 9.62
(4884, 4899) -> 10.8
